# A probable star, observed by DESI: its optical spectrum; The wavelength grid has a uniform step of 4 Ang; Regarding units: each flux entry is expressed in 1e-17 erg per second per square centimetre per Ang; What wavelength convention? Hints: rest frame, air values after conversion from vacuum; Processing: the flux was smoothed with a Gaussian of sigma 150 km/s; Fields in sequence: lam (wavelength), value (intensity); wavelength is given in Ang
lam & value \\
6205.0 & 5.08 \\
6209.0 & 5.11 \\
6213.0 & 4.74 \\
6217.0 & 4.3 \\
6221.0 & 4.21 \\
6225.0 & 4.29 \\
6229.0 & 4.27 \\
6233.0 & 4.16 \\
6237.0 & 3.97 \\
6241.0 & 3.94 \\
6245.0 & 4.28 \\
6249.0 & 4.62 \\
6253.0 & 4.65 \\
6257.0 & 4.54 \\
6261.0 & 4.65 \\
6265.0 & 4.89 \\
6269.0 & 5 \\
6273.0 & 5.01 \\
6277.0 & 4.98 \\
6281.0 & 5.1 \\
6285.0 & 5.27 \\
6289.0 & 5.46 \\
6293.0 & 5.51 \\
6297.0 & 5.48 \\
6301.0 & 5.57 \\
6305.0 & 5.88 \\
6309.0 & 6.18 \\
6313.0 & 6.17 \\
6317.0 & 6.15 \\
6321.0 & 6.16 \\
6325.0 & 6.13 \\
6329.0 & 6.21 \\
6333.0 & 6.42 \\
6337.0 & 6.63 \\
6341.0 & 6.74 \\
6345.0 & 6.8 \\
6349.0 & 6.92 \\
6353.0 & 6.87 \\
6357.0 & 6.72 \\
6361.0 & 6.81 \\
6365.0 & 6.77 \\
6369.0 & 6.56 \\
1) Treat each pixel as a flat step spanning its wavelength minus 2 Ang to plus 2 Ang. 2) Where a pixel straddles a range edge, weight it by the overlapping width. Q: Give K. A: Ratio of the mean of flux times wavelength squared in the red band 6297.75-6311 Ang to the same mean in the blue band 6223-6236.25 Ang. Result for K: 1.42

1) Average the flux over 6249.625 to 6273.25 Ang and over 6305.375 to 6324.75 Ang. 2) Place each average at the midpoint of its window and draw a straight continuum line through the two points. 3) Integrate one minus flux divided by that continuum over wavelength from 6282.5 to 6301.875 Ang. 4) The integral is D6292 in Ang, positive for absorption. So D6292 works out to 0.38 Ang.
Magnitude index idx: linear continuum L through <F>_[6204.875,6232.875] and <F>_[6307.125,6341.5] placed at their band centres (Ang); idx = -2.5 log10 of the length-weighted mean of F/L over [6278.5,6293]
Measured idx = 0.07 mag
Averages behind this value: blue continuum 4.51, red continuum 6.29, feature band 5.3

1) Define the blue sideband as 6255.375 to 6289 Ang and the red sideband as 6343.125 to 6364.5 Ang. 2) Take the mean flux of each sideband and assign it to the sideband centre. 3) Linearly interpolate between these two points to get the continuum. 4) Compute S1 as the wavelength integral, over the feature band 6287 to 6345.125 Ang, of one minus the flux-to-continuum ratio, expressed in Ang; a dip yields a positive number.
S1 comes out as -1.1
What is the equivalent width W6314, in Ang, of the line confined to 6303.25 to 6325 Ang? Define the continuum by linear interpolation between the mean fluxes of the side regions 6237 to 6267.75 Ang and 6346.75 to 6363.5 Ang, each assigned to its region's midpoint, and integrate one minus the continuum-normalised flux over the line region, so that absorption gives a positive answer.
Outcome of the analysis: -0.8 Ang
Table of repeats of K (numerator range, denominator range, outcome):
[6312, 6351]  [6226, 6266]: 1.51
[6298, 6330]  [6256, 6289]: 1.23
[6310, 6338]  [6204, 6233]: 1.43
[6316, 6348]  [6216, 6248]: 1.59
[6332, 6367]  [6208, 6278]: 1.54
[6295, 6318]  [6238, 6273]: 1.31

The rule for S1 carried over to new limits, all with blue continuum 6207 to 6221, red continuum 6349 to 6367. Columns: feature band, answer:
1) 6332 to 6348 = -0.3 Ang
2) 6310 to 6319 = 0.0 Ang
